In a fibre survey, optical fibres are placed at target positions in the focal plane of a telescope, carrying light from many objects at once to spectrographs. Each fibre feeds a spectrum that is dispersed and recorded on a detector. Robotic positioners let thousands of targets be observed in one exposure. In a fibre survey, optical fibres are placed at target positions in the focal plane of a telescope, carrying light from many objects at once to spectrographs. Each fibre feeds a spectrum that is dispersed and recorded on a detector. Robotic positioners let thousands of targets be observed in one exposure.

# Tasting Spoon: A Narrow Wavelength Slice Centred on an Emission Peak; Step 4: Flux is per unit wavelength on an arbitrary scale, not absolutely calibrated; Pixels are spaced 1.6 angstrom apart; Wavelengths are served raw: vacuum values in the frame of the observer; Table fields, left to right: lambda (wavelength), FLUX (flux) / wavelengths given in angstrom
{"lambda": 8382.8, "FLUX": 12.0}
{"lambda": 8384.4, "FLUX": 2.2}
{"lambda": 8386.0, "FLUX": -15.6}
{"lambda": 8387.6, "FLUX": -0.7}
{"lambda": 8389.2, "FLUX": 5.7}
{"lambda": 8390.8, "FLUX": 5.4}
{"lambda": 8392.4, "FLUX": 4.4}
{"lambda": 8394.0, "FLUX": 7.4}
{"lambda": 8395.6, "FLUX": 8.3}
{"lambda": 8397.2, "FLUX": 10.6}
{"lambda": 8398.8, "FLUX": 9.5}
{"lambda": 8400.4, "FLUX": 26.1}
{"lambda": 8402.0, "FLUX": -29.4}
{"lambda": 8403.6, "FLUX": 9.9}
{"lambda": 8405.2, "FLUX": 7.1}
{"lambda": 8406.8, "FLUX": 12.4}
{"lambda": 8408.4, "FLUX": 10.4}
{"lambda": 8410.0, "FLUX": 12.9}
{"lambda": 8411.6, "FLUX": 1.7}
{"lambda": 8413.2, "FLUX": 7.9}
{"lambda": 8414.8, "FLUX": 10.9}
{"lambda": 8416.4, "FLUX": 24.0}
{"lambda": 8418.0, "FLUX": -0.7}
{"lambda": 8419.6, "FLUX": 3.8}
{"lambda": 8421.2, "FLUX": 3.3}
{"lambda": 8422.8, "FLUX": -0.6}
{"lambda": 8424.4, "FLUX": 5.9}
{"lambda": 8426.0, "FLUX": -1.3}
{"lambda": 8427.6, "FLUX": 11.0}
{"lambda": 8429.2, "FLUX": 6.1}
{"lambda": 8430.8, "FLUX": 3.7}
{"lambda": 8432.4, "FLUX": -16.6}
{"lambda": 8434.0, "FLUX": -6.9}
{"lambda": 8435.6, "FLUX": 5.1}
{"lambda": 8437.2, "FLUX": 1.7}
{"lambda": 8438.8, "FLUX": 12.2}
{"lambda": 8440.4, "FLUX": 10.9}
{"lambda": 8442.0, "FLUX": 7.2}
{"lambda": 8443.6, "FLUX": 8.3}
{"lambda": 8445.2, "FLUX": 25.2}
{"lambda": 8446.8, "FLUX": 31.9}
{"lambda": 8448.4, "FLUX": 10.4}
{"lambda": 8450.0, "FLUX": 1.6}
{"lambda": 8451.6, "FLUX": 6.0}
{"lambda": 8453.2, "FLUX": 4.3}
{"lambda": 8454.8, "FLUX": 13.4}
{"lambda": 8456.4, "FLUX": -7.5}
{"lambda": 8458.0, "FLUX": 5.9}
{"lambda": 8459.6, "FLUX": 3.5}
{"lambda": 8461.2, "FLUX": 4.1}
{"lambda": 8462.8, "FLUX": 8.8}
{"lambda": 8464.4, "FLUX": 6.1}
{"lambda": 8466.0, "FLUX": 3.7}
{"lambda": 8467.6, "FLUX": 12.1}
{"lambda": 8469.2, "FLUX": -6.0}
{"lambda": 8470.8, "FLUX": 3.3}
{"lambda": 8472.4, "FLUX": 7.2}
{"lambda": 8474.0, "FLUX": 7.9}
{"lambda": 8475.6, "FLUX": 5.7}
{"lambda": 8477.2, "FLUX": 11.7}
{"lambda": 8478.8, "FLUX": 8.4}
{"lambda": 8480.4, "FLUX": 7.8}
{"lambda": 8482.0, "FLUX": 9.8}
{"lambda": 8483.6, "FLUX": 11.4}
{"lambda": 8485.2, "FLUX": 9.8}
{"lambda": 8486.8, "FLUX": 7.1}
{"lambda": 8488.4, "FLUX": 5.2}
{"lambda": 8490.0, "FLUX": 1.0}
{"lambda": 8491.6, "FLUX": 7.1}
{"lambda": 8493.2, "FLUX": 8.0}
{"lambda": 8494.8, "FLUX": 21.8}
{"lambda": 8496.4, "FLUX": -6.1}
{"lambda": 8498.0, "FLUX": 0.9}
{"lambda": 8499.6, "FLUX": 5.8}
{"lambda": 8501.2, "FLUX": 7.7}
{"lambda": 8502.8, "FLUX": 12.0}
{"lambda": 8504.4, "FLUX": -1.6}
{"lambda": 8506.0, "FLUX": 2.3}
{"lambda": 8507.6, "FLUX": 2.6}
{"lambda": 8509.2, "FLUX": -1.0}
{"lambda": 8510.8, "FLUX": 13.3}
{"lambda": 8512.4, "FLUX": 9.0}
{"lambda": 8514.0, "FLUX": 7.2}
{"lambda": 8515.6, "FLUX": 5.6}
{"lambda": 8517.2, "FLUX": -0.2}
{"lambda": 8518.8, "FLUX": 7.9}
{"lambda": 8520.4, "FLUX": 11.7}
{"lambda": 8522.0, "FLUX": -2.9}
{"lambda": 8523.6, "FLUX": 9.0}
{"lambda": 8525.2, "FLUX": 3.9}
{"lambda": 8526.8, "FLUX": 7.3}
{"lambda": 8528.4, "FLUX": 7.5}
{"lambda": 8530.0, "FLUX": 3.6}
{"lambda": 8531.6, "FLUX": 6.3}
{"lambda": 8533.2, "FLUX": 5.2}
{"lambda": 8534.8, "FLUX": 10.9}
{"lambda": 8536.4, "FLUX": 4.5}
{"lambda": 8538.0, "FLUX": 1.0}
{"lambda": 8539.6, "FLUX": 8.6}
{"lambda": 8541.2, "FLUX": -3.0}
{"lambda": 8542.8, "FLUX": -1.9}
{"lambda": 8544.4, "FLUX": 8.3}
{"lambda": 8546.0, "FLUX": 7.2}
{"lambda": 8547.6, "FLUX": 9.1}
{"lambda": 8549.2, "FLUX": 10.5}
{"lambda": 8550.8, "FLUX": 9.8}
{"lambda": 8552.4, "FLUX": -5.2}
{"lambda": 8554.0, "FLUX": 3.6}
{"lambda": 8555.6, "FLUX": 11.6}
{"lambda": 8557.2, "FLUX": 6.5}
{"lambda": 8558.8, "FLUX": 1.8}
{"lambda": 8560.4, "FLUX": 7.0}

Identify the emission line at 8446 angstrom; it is H-gamma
